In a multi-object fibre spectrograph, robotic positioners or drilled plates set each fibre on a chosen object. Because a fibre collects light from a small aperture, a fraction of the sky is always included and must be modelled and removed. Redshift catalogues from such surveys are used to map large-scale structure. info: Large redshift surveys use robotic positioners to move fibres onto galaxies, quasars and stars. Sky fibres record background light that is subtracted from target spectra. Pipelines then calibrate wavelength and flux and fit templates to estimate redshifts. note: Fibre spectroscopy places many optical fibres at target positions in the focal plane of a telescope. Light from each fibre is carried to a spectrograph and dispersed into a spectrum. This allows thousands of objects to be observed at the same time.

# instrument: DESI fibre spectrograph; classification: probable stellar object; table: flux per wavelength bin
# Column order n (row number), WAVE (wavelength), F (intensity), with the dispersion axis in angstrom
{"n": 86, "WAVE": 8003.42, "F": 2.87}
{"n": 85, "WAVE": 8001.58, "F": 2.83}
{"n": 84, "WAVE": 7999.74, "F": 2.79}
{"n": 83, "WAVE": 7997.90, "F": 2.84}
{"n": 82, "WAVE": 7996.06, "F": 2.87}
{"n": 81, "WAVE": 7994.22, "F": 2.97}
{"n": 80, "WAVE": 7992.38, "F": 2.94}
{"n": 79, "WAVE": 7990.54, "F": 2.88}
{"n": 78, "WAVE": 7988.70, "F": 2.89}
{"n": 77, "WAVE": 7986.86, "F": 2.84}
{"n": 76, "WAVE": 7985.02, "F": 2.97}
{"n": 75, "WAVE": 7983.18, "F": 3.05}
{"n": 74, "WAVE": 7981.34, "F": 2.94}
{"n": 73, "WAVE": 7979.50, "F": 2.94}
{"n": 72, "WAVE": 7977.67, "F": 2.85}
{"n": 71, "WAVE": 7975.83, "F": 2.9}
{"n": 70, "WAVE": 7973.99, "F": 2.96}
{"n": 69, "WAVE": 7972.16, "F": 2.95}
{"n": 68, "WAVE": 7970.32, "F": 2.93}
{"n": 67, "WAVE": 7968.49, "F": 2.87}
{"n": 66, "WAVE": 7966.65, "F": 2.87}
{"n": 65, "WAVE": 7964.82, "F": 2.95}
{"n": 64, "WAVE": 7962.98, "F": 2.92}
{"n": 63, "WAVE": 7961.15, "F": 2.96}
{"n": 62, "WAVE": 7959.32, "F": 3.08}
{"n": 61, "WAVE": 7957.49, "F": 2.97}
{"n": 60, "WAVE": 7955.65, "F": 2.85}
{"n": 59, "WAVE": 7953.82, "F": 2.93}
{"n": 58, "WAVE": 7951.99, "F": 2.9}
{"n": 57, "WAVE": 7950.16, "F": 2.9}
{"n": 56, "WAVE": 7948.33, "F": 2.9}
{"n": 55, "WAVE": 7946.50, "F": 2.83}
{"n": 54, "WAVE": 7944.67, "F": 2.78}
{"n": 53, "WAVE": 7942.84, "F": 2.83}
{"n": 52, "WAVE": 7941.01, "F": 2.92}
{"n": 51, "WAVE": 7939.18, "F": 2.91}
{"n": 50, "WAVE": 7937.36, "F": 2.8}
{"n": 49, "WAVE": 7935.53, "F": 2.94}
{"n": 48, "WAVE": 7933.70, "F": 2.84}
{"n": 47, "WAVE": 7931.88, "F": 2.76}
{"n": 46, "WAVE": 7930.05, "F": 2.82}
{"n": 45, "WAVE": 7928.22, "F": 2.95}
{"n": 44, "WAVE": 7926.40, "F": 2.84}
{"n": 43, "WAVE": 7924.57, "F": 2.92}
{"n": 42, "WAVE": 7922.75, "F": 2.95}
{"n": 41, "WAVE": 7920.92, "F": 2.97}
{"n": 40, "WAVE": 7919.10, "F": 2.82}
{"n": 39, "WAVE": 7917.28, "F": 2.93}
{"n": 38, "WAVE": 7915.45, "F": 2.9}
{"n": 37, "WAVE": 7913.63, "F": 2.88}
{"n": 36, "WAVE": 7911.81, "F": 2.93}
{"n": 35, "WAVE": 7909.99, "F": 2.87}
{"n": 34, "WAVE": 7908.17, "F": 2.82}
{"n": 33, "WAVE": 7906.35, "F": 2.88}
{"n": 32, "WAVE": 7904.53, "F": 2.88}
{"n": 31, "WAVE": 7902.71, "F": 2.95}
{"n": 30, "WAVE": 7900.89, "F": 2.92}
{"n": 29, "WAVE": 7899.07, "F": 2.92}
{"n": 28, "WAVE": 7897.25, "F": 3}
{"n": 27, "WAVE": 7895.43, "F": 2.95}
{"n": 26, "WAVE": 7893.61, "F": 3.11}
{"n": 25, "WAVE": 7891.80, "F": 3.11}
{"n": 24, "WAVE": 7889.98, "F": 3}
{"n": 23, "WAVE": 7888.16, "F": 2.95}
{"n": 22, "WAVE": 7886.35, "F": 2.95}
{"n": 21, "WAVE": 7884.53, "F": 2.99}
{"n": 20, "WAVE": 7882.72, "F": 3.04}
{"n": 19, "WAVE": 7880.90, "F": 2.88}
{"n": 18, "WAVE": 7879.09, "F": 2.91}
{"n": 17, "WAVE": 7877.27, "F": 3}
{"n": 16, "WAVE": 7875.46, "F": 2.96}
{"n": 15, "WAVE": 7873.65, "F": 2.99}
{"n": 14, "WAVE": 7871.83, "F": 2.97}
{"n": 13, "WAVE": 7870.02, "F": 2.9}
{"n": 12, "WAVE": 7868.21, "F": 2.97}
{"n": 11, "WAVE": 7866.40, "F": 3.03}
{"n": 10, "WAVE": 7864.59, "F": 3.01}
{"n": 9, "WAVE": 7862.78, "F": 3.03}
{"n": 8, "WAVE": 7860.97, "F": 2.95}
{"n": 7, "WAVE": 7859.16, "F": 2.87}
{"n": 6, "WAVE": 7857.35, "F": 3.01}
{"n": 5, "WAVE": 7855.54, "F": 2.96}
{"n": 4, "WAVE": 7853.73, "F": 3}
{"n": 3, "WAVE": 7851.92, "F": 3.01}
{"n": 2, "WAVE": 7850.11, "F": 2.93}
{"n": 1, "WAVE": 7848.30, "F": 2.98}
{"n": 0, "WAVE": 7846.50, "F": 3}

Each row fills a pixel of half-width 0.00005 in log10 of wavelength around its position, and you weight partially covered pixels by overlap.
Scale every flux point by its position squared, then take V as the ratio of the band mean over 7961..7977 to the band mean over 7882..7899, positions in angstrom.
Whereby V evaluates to 0.99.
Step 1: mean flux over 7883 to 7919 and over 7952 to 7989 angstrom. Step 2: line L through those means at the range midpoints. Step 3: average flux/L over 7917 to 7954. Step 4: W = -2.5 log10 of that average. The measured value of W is 0.023 mag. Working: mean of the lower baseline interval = 2.94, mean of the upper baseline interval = 2.93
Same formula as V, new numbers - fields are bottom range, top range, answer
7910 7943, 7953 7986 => 1.03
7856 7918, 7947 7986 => 1.01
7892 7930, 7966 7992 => 1.02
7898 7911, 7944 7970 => 1.02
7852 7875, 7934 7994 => 1.00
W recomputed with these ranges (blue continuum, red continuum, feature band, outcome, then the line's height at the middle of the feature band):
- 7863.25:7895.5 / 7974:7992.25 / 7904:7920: 0.032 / 2.97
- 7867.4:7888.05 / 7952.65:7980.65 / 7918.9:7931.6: 0.019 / 2.94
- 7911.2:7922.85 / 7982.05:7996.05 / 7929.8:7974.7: 0.008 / 2.92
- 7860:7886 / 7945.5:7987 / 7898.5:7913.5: 0.022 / 2.96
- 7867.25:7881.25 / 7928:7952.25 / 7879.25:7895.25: -0.024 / 2.93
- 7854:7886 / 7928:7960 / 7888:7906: -0.014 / 2.94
